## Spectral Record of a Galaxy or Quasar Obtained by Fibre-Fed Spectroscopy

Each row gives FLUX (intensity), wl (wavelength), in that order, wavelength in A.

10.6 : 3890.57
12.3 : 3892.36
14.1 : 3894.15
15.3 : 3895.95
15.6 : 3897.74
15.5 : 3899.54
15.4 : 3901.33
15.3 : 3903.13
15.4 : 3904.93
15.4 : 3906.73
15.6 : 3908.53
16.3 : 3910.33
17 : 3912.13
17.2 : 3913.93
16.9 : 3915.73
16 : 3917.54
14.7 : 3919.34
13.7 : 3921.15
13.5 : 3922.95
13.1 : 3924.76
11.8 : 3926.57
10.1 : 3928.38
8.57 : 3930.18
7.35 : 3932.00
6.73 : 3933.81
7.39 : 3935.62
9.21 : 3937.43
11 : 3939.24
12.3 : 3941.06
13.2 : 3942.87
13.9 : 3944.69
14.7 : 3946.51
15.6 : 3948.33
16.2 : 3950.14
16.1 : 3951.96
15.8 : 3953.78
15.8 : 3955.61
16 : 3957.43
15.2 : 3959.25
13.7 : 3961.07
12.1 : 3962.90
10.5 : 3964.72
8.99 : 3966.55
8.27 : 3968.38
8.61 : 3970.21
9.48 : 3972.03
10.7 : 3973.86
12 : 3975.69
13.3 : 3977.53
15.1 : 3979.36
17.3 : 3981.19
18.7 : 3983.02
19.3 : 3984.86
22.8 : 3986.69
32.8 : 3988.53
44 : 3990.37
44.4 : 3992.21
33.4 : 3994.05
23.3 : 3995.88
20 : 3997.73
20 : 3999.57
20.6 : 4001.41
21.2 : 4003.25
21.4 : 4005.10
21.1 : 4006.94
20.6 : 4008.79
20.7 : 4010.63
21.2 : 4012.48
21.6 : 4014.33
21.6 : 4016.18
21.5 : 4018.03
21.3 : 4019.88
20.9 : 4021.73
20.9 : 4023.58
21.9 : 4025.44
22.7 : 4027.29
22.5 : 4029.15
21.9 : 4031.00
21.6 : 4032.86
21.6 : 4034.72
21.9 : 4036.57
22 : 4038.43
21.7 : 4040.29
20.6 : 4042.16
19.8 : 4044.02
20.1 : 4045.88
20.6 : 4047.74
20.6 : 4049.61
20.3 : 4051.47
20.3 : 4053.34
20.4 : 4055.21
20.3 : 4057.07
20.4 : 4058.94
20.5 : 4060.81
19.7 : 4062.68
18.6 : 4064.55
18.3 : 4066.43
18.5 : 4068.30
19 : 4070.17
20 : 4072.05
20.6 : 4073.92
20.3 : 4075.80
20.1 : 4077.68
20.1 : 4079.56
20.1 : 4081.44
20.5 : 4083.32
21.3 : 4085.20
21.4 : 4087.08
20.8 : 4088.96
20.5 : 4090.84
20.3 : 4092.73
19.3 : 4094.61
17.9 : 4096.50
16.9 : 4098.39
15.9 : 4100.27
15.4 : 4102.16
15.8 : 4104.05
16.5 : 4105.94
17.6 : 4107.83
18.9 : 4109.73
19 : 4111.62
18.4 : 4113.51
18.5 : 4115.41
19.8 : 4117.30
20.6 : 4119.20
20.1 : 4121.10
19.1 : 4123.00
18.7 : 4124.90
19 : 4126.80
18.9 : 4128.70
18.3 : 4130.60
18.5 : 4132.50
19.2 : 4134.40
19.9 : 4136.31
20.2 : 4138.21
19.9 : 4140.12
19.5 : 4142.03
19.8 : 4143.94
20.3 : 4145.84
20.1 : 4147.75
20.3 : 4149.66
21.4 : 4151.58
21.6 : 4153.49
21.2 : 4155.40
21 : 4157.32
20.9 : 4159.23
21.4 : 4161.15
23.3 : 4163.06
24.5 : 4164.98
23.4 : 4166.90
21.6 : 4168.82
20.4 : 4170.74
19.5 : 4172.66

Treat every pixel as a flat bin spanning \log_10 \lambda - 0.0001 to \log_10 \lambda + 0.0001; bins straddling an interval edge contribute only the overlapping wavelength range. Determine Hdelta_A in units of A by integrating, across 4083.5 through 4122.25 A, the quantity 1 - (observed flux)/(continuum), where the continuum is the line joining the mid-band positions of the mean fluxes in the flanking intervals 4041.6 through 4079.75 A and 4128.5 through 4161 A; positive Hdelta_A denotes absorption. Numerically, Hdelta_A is 2.4 A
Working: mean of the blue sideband 19.9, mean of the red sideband 20.1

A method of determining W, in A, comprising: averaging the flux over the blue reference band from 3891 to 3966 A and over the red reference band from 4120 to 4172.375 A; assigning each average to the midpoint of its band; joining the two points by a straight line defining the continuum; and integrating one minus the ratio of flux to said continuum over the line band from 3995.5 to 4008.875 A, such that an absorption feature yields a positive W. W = -4.2 A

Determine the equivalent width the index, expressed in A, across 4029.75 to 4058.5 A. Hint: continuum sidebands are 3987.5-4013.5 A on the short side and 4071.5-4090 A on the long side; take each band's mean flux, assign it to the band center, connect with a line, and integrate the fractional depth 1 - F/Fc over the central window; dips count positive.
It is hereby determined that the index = 2.6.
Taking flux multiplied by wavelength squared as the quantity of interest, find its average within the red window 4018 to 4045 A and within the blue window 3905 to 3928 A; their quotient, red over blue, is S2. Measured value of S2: 1.52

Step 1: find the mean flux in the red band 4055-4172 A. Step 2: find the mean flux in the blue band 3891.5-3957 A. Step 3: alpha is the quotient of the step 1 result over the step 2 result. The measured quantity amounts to 1.44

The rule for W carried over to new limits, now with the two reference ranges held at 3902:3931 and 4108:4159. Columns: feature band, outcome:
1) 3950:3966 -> 1.1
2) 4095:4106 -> 1.4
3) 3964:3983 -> 4.9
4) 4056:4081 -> -2.2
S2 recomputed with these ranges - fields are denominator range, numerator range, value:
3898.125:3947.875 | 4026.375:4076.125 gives 1.65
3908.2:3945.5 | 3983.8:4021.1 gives 2.03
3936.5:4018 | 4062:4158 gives 1.14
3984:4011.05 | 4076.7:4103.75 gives 0.78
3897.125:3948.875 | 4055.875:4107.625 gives 1.56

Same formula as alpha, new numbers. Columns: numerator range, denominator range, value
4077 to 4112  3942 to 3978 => 1.45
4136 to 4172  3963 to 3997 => 1.08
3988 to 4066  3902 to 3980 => 1.74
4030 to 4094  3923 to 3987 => 1.60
